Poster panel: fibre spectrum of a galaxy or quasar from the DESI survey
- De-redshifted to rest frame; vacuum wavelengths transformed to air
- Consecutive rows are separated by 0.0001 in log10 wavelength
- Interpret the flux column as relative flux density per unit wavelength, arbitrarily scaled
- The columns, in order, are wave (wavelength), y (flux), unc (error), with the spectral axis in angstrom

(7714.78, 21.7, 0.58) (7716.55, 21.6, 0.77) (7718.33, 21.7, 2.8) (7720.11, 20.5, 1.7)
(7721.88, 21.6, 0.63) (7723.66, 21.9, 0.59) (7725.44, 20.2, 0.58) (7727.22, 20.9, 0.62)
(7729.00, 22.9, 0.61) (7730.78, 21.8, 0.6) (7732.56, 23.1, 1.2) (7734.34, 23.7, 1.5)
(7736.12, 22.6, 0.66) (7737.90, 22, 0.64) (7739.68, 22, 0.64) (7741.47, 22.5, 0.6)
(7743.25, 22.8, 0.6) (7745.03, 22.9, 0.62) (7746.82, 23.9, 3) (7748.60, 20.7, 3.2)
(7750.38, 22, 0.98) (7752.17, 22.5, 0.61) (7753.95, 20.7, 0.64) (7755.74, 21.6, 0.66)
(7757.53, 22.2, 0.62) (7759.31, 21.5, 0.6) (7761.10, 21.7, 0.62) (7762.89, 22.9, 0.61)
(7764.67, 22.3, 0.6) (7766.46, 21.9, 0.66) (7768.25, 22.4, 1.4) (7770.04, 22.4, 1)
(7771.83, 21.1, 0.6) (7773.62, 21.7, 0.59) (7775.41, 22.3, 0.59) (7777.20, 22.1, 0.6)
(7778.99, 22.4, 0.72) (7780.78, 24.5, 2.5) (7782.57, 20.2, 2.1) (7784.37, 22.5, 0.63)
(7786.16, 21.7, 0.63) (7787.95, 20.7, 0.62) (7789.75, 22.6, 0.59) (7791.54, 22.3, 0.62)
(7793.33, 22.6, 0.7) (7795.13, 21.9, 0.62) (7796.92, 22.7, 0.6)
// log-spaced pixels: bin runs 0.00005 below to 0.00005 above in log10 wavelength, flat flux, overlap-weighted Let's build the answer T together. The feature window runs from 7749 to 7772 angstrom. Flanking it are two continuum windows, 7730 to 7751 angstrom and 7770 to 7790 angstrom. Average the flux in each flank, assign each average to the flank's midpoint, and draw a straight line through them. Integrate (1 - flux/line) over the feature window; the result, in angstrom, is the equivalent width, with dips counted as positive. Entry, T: 0.3 angstrom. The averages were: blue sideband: 22.5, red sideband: 22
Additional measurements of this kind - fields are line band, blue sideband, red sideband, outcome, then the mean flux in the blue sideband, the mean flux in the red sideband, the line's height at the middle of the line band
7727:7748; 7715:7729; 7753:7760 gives -1.2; 21.3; 21.5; 21.4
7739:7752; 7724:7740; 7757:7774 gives -0.2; 22.1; 22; 22.1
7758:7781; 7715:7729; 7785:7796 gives -0.4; 21.3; 22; 21.8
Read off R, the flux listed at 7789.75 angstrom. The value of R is 22.6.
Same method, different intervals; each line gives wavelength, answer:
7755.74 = 21.6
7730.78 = 21.8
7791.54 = 22.3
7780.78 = 24.5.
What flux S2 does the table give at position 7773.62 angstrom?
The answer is 21.7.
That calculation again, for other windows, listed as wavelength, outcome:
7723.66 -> 21.9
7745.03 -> 22.9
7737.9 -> 22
